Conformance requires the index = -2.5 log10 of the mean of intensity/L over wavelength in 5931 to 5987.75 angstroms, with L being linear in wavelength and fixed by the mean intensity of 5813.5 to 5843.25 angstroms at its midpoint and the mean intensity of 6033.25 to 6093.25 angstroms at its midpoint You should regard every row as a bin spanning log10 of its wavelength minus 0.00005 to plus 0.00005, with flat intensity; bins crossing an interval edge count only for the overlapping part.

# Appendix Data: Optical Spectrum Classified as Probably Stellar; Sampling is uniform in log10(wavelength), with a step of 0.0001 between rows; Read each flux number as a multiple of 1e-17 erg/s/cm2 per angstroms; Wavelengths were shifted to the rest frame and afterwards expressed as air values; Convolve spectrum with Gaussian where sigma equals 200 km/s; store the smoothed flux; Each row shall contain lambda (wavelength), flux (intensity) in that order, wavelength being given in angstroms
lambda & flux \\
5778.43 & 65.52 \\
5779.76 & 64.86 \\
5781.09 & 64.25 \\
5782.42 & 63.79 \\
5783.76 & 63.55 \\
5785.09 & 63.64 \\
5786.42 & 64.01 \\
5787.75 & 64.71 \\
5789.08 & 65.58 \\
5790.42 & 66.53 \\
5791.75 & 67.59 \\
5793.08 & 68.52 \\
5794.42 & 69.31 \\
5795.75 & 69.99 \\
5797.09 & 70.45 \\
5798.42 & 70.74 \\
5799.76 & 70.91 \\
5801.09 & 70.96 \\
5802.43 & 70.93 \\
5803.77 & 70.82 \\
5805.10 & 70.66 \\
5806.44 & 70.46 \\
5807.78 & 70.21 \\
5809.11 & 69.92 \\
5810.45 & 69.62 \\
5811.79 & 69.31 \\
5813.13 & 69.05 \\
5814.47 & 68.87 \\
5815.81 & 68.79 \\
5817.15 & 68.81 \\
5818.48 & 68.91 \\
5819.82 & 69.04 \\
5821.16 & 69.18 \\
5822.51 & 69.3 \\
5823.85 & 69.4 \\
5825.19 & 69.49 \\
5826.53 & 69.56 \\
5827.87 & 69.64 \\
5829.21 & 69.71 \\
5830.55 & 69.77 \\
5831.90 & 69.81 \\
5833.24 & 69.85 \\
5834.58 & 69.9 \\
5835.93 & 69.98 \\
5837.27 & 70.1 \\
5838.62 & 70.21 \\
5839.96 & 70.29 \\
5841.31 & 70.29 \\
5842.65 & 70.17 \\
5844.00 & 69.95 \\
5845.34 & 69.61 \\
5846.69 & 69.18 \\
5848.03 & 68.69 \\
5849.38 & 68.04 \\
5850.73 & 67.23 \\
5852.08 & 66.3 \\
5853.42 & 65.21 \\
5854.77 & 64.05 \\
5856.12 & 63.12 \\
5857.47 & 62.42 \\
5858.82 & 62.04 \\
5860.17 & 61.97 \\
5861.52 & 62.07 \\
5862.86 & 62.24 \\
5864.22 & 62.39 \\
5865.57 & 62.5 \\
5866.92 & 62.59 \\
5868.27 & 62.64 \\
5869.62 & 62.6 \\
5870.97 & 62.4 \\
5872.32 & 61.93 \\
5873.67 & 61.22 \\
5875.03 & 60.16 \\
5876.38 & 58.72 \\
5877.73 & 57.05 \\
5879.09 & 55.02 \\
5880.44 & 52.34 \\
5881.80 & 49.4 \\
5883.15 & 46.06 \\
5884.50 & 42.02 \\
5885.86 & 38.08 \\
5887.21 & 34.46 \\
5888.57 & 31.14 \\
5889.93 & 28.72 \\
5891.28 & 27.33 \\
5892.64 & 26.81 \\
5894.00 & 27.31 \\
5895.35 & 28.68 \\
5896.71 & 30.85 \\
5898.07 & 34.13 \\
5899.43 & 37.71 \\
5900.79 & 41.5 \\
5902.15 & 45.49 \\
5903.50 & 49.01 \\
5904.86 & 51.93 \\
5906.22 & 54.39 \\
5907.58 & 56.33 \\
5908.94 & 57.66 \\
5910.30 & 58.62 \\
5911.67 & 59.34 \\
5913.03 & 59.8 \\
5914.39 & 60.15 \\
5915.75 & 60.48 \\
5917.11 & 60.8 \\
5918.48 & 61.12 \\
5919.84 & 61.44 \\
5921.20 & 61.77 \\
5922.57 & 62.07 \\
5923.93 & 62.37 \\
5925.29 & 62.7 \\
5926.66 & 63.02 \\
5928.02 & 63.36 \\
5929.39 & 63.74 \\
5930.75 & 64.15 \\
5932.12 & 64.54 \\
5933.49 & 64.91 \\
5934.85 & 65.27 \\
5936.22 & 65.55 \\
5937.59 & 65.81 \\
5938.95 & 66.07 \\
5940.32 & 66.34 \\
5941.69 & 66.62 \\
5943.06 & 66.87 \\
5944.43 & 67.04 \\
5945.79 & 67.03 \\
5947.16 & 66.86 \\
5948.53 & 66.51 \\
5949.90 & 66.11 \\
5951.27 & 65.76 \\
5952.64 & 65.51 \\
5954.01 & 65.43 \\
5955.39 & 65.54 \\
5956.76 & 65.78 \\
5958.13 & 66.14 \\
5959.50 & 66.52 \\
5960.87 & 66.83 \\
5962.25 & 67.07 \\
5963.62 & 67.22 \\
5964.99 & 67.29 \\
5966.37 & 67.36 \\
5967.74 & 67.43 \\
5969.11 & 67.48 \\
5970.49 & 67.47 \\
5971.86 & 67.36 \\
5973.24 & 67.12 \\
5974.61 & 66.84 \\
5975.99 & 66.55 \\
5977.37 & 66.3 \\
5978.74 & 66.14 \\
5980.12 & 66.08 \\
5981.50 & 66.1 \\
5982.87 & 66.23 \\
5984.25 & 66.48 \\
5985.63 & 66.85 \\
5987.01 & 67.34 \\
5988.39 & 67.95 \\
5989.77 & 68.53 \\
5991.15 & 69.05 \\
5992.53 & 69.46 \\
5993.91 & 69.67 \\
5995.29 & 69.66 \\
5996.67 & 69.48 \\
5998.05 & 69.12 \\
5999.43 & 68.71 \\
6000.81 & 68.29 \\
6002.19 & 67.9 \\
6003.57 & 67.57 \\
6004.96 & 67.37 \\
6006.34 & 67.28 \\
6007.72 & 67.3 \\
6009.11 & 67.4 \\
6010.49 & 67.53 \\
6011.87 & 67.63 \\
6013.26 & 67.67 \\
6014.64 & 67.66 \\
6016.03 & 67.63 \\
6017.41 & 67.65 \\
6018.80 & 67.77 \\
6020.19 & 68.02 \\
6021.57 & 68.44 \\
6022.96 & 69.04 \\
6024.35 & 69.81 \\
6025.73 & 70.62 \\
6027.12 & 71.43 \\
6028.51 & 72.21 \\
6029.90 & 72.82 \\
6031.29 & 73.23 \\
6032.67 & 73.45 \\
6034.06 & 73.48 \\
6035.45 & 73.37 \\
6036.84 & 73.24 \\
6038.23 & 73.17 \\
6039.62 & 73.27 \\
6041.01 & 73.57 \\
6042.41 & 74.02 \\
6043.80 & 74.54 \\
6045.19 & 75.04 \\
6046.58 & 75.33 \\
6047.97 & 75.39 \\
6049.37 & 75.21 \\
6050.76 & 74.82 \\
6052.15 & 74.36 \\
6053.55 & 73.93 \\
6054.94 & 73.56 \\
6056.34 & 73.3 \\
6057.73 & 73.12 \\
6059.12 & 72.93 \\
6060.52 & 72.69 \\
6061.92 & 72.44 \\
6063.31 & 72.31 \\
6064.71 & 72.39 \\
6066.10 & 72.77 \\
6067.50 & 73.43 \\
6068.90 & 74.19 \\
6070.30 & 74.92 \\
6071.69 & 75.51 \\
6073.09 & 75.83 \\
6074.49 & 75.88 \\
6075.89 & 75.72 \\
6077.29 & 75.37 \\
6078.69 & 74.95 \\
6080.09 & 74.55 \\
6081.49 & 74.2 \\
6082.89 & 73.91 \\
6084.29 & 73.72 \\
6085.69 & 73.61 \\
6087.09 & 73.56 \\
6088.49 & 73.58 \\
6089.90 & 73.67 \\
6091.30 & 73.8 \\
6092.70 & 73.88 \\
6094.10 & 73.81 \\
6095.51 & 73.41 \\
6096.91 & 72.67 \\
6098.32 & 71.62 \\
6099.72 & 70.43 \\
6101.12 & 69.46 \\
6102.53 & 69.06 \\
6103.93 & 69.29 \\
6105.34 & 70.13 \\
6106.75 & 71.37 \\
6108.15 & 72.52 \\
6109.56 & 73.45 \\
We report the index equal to 0.09 mag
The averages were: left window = 69.6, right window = 74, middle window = 66.4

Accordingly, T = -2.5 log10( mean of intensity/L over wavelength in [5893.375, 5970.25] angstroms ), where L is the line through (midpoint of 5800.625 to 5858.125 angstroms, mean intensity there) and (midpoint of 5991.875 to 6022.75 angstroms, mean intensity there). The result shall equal 0.14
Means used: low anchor 69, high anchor 68.2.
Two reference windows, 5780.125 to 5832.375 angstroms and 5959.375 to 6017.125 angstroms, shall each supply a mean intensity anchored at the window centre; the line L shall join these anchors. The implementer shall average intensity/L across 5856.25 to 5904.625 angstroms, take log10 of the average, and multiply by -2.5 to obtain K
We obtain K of 0.36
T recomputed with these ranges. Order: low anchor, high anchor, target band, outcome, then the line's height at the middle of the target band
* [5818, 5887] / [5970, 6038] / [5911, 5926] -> 0.08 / 65.9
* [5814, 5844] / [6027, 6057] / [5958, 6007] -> 0.08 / 72.6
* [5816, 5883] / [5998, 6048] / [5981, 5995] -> 0.02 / 69.4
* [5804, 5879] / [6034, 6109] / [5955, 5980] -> 0.06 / 70.4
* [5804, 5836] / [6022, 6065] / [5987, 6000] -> 0.05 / 72.3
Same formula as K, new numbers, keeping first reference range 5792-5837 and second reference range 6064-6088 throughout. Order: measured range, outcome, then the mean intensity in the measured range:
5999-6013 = 0.08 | 67.7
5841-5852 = 0.02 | 69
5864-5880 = 0.17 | 60.6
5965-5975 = 0.08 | 67.3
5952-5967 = 0.09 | 66.4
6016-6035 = 0.04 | 70.6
